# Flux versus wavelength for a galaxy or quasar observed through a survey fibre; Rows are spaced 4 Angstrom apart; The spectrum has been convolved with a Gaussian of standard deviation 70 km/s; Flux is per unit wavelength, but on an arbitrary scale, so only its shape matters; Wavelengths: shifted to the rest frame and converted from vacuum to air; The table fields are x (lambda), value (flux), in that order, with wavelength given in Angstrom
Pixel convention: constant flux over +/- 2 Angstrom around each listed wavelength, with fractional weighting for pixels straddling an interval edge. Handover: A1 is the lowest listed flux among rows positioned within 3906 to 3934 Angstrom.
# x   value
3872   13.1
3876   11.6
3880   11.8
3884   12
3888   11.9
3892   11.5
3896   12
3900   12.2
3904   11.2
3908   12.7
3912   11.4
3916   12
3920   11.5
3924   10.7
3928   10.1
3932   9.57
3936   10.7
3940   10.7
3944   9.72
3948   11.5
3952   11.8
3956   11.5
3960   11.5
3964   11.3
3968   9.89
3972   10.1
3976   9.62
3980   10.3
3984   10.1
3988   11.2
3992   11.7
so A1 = 9.57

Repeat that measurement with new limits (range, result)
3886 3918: 11.2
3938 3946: 9.72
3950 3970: 9.89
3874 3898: 11.5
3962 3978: 9.62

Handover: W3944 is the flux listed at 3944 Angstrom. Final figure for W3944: 9.72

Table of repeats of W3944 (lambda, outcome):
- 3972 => 10.1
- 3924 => 10.7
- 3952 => 11.8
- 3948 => 11.5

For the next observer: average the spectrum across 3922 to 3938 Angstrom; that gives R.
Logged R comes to 10.3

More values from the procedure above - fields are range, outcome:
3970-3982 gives 10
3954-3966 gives 11.4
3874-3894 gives 11.8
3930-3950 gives 10.4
